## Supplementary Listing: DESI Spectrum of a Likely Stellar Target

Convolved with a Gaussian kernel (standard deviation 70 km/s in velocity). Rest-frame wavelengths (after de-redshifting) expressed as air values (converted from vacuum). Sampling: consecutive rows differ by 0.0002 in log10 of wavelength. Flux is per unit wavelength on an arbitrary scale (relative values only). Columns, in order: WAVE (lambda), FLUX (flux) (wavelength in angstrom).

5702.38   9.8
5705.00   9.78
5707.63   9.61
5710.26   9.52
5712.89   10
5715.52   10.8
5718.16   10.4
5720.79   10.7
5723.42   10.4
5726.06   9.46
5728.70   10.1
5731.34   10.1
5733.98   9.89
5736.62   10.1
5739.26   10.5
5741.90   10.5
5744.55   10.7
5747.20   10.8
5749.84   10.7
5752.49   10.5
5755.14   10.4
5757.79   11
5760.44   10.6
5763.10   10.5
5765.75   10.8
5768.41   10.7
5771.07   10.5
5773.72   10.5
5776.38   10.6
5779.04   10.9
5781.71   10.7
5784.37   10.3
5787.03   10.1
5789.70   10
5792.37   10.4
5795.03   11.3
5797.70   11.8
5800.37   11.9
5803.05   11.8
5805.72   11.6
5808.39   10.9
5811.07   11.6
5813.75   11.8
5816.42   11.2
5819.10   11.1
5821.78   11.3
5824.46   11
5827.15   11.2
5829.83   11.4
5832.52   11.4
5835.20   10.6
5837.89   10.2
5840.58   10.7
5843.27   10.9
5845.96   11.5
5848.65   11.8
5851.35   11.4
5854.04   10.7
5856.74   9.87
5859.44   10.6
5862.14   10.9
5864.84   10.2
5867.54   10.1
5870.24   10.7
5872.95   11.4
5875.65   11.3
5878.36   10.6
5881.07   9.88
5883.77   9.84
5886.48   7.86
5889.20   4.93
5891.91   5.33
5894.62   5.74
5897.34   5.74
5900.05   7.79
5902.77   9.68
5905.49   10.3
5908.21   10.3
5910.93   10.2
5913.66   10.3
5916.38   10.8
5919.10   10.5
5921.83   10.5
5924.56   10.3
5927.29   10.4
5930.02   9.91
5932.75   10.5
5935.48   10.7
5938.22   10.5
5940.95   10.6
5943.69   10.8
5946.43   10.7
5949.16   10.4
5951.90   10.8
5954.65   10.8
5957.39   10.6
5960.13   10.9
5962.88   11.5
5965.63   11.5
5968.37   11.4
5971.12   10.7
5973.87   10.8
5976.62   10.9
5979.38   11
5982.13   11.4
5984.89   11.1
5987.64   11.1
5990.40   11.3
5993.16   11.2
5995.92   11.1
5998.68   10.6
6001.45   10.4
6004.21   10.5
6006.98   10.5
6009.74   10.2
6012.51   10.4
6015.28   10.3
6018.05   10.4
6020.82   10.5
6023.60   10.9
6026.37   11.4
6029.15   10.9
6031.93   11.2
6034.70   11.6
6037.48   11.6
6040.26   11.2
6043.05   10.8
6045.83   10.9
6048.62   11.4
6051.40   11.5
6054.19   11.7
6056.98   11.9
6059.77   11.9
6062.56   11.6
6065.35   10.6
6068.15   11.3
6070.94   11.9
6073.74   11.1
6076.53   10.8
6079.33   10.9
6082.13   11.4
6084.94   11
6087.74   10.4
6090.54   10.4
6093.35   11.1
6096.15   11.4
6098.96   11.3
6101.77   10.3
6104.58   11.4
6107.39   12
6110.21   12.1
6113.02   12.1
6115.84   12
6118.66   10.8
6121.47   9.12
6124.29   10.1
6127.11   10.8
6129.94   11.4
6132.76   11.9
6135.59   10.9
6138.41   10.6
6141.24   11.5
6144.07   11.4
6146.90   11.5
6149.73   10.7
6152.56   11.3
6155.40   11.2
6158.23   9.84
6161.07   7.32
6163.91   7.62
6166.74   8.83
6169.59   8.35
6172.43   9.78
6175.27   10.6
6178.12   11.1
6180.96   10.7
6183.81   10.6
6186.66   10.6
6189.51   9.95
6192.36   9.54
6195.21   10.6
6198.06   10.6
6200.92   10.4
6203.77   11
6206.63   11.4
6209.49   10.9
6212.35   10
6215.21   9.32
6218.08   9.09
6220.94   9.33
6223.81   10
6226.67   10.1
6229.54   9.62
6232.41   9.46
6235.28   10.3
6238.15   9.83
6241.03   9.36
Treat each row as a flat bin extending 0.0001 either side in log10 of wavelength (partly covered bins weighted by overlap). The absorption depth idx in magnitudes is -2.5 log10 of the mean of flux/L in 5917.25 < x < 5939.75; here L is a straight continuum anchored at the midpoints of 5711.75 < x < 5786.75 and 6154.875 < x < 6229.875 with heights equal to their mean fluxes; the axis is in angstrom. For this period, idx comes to -0.02 mag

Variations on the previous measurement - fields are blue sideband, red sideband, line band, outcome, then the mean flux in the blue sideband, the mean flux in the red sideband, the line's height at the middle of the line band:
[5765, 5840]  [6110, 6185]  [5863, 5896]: 0.20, 11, 10.5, 10.9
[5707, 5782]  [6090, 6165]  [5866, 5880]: -0.02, 10.4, 10.8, 10.6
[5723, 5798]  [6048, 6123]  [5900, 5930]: 0.07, 10.5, 11.2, 10.8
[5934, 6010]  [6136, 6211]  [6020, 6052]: -0.05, 10.9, 10.3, 10.7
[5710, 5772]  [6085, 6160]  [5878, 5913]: 0.27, 10.4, 11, 10.7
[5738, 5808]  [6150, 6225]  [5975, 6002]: -0.07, 10.8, 10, 10.4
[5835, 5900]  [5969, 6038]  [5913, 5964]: -0.03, 9.64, 10.9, 10.3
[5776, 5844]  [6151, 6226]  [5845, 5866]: 0.00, 11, 10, 10.9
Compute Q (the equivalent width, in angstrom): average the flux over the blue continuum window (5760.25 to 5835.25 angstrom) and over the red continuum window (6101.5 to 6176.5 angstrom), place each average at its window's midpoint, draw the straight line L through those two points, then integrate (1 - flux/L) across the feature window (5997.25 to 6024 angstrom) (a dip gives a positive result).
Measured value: 0.7 angstrom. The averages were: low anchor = 11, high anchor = 10.6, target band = 10.5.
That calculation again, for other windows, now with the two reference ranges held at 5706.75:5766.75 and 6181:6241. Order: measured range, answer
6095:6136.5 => -4.10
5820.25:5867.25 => -2.74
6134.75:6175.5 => 0.34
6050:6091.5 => -4.24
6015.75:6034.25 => -1.22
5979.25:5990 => -0.99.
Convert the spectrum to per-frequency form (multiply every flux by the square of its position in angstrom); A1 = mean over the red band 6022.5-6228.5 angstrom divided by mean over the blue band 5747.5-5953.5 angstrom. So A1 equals 1.13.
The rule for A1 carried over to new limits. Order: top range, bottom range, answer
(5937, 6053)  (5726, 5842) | 1.09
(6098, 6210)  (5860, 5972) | 1.15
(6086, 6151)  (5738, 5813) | 1.15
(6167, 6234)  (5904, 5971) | 1.04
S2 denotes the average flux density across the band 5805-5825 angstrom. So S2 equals 11.3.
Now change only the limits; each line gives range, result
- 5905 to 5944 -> 10.4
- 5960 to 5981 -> 11.1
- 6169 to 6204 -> 10.3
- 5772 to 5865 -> 11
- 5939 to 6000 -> 11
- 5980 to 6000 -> 11.1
